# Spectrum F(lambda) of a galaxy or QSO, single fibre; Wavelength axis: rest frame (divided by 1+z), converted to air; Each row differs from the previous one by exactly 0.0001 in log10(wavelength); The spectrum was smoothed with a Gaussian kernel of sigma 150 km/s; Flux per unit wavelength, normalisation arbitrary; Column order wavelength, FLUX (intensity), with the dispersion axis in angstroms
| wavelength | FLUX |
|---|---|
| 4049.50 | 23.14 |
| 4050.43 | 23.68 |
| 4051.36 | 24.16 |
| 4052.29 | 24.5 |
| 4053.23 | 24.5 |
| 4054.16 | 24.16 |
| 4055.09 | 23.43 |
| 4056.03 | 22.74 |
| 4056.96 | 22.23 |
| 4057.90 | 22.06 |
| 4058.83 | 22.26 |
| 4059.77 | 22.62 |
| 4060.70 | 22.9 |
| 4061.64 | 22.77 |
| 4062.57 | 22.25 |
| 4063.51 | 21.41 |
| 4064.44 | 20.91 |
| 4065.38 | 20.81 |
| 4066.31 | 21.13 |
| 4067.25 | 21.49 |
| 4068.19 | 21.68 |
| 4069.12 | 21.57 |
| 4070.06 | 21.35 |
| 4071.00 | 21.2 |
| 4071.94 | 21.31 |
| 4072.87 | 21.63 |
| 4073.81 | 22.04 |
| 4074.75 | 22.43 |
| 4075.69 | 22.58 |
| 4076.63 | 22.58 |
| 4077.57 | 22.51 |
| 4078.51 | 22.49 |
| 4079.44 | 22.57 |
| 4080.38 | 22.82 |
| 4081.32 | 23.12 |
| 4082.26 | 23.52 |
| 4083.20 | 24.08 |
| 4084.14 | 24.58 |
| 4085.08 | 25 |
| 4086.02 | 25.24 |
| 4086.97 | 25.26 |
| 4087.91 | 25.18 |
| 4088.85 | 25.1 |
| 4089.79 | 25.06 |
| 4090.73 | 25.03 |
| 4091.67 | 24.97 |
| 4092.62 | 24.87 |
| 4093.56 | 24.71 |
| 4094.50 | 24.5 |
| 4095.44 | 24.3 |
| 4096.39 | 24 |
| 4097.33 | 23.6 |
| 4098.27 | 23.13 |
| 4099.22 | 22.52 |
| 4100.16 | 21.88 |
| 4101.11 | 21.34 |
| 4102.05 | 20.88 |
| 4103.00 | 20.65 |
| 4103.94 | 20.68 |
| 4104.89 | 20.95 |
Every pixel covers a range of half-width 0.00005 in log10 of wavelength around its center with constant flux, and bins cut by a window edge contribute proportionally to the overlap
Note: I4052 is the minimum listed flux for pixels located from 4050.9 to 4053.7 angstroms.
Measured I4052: 24.16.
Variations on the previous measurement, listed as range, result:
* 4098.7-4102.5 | 20.88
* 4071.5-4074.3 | 21.31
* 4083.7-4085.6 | 24.58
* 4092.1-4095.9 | 24.3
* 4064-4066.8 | 20.81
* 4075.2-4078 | 22.51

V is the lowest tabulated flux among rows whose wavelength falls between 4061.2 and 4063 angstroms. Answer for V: 22.25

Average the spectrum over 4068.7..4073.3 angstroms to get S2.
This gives 21.4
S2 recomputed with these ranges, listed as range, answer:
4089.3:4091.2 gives 25.1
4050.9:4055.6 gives 24.1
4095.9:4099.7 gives 23.3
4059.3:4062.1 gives 22.7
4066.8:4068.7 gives 21.6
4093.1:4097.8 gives 24.2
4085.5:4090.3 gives 25.2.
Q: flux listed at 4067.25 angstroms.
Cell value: 21.49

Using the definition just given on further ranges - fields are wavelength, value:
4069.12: 21.57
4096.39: 24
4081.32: 23.12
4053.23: 24.5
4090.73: 25.03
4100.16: 21.88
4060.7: 22.9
